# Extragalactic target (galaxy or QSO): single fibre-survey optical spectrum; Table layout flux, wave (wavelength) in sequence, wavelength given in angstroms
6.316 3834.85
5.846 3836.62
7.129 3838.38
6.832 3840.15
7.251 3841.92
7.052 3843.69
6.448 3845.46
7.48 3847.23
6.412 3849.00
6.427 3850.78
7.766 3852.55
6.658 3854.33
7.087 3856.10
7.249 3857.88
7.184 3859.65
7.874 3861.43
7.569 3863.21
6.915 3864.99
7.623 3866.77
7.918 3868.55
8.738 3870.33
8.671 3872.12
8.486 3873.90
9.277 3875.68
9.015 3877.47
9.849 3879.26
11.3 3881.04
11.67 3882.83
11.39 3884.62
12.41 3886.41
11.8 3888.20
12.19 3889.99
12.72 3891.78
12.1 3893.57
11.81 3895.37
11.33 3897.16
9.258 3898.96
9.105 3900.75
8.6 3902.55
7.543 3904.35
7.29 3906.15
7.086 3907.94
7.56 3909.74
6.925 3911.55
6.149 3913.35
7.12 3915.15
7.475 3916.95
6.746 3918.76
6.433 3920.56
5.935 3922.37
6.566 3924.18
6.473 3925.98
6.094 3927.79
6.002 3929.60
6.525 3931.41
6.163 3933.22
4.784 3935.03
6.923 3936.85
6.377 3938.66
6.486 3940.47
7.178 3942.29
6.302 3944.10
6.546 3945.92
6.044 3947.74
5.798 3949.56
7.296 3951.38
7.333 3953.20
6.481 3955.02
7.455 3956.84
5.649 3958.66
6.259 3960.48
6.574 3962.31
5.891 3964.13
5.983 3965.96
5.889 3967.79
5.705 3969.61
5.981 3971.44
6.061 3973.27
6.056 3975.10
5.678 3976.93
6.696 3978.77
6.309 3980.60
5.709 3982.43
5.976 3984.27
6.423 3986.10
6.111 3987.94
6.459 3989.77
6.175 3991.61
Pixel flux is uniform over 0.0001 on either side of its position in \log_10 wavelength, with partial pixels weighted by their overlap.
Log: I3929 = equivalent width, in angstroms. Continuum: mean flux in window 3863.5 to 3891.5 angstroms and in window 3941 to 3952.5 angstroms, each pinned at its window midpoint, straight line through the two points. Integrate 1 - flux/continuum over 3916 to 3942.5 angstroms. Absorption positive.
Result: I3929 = 3.5 angstroms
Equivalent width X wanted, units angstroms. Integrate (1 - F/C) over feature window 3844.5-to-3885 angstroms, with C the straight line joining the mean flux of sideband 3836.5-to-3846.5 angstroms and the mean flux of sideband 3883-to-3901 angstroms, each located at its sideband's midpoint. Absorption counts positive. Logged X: 3.8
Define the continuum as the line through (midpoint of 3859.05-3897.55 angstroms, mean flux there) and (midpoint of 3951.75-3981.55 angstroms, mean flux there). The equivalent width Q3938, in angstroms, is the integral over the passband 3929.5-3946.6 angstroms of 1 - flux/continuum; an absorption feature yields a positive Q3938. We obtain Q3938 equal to 2.5 angstroms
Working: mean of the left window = 9.91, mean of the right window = 6.27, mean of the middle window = 6.34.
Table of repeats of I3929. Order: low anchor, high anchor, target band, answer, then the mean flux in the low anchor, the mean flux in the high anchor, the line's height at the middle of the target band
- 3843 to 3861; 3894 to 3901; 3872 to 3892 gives -2.8 angstroms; 7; 10.6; 9.38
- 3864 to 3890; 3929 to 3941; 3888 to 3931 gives -2.3 angstroms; 9.73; 6.18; 7.74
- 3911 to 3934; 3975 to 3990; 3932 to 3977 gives 0.2 angstroms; 6.5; 6.15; 6.32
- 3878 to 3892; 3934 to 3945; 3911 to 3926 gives 3.0 angstroms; 11.5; 6.34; 8.35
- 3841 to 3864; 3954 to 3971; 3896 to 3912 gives -4.1 angstroms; 7.11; 6.21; 6.69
